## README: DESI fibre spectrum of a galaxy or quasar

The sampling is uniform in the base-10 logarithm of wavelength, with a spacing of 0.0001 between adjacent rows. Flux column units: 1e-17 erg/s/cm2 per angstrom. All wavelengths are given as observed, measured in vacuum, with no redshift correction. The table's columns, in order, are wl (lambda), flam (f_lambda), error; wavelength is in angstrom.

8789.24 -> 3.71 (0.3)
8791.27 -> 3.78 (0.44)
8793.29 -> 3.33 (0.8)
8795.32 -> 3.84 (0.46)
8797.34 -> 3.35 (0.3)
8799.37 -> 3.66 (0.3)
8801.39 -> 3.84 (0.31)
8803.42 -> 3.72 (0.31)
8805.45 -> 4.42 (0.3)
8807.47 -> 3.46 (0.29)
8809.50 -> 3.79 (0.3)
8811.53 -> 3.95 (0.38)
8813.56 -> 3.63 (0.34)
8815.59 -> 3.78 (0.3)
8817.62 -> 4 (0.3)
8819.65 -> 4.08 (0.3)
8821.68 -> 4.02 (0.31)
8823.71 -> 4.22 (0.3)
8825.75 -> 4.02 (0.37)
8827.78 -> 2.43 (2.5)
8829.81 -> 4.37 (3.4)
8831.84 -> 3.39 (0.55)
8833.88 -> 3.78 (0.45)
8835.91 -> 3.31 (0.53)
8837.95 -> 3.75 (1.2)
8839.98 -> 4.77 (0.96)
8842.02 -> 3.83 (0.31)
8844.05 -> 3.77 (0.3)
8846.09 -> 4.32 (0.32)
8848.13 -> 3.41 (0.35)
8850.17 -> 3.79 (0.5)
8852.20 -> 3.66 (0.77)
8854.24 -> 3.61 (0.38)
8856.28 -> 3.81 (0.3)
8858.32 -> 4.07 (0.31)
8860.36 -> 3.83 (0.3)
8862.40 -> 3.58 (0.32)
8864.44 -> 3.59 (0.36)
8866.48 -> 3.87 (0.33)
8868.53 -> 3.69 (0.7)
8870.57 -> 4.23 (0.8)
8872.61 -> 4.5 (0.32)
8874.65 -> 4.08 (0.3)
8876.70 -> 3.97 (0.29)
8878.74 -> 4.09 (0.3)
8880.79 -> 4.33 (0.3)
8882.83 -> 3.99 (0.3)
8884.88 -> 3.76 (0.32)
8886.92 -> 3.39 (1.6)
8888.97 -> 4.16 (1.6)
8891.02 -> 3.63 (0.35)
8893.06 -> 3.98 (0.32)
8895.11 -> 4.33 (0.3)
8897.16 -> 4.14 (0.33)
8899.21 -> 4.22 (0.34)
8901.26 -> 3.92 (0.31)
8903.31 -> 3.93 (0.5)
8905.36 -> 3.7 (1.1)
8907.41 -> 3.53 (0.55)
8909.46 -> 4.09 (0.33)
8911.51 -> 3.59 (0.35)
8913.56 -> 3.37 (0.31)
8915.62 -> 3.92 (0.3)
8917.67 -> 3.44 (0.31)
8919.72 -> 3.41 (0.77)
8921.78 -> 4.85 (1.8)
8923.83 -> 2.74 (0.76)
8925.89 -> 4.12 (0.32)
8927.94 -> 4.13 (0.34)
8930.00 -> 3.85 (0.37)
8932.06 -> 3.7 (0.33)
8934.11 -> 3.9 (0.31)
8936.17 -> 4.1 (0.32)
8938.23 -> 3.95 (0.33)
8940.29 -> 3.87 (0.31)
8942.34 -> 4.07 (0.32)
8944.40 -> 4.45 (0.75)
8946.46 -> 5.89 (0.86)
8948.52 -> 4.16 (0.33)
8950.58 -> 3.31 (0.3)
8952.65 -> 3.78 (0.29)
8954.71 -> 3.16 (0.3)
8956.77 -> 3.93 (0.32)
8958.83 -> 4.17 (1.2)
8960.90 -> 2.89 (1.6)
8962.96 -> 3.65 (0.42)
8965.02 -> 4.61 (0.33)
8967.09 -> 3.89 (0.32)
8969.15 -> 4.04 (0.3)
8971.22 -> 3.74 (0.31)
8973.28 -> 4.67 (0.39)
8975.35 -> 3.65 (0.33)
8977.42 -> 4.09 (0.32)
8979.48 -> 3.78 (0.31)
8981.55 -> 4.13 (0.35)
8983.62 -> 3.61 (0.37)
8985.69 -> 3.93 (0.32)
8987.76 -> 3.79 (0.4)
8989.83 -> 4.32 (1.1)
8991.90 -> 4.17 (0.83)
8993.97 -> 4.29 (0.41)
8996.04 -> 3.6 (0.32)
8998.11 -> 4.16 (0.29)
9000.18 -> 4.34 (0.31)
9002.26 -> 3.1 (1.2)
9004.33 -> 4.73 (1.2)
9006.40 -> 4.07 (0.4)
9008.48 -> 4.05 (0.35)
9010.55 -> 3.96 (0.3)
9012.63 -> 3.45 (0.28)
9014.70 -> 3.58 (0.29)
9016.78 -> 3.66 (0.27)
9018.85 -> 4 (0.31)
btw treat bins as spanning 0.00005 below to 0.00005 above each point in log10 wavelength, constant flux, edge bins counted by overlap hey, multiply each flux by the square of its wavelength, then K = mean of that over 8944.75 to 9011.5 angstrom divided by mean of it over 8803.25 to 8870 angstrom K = 1.1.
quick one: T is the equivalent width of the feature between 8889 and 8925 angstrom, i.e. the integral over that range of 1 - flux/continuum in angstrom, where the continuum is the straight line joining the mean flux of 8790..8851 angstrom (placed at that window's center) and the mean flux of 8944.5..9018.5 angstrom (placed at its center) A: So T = 0.6 angstrom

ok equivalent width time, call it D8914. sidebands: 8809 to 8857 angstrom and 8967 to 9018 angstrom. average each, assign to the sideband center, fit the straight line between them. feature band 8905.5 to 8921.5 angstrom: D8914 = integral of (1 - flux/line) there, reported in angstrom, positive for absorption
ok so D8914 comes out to 0.8 angstrom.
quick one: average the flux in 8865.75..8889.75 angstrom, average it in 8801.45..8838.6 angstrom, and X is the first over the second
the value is 1.06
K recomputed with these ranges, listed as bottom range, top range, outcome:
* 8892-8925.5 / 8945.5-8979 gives 1.05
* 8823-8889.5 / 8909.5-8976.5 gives 1.03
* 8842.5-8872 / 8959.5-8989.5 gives 1.05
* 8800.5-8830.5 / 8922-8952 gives 1.08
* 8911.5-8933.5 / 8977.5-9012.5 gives 1.08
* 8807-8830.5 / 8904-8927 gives 0.99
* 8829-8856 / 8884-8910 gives 1.03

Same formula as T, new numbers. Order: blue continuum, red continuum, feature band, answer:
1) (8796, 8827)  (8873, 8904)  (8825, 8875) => 1.47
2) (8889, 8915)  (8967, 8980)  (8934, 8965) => -0.14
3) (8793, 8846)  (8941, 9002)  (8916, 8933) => 0.66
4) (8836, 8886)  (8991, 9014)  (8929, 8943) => 0.13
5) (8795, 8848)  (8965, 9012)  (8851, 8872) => 0.32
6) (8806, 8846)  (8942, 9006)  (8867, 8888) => -0.60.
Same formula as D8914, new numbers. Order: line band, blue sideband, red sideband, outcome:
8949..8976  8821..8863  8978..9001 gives 1.1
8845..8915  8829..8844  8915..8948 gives 1.0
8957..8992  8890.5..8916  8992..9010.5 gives 0.5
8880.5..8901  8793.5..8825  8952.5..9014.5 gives -0.5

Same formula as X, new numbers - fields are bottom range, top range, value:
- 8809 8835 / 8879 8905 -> 1.05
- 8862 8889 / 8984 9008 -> 1.02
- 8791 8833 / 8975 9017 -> 1.05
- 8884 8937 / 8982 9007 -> 1.04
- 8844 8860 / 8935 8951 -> 1.12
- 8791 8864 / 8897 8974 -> 1.03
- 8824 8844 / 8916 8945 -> 1.04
